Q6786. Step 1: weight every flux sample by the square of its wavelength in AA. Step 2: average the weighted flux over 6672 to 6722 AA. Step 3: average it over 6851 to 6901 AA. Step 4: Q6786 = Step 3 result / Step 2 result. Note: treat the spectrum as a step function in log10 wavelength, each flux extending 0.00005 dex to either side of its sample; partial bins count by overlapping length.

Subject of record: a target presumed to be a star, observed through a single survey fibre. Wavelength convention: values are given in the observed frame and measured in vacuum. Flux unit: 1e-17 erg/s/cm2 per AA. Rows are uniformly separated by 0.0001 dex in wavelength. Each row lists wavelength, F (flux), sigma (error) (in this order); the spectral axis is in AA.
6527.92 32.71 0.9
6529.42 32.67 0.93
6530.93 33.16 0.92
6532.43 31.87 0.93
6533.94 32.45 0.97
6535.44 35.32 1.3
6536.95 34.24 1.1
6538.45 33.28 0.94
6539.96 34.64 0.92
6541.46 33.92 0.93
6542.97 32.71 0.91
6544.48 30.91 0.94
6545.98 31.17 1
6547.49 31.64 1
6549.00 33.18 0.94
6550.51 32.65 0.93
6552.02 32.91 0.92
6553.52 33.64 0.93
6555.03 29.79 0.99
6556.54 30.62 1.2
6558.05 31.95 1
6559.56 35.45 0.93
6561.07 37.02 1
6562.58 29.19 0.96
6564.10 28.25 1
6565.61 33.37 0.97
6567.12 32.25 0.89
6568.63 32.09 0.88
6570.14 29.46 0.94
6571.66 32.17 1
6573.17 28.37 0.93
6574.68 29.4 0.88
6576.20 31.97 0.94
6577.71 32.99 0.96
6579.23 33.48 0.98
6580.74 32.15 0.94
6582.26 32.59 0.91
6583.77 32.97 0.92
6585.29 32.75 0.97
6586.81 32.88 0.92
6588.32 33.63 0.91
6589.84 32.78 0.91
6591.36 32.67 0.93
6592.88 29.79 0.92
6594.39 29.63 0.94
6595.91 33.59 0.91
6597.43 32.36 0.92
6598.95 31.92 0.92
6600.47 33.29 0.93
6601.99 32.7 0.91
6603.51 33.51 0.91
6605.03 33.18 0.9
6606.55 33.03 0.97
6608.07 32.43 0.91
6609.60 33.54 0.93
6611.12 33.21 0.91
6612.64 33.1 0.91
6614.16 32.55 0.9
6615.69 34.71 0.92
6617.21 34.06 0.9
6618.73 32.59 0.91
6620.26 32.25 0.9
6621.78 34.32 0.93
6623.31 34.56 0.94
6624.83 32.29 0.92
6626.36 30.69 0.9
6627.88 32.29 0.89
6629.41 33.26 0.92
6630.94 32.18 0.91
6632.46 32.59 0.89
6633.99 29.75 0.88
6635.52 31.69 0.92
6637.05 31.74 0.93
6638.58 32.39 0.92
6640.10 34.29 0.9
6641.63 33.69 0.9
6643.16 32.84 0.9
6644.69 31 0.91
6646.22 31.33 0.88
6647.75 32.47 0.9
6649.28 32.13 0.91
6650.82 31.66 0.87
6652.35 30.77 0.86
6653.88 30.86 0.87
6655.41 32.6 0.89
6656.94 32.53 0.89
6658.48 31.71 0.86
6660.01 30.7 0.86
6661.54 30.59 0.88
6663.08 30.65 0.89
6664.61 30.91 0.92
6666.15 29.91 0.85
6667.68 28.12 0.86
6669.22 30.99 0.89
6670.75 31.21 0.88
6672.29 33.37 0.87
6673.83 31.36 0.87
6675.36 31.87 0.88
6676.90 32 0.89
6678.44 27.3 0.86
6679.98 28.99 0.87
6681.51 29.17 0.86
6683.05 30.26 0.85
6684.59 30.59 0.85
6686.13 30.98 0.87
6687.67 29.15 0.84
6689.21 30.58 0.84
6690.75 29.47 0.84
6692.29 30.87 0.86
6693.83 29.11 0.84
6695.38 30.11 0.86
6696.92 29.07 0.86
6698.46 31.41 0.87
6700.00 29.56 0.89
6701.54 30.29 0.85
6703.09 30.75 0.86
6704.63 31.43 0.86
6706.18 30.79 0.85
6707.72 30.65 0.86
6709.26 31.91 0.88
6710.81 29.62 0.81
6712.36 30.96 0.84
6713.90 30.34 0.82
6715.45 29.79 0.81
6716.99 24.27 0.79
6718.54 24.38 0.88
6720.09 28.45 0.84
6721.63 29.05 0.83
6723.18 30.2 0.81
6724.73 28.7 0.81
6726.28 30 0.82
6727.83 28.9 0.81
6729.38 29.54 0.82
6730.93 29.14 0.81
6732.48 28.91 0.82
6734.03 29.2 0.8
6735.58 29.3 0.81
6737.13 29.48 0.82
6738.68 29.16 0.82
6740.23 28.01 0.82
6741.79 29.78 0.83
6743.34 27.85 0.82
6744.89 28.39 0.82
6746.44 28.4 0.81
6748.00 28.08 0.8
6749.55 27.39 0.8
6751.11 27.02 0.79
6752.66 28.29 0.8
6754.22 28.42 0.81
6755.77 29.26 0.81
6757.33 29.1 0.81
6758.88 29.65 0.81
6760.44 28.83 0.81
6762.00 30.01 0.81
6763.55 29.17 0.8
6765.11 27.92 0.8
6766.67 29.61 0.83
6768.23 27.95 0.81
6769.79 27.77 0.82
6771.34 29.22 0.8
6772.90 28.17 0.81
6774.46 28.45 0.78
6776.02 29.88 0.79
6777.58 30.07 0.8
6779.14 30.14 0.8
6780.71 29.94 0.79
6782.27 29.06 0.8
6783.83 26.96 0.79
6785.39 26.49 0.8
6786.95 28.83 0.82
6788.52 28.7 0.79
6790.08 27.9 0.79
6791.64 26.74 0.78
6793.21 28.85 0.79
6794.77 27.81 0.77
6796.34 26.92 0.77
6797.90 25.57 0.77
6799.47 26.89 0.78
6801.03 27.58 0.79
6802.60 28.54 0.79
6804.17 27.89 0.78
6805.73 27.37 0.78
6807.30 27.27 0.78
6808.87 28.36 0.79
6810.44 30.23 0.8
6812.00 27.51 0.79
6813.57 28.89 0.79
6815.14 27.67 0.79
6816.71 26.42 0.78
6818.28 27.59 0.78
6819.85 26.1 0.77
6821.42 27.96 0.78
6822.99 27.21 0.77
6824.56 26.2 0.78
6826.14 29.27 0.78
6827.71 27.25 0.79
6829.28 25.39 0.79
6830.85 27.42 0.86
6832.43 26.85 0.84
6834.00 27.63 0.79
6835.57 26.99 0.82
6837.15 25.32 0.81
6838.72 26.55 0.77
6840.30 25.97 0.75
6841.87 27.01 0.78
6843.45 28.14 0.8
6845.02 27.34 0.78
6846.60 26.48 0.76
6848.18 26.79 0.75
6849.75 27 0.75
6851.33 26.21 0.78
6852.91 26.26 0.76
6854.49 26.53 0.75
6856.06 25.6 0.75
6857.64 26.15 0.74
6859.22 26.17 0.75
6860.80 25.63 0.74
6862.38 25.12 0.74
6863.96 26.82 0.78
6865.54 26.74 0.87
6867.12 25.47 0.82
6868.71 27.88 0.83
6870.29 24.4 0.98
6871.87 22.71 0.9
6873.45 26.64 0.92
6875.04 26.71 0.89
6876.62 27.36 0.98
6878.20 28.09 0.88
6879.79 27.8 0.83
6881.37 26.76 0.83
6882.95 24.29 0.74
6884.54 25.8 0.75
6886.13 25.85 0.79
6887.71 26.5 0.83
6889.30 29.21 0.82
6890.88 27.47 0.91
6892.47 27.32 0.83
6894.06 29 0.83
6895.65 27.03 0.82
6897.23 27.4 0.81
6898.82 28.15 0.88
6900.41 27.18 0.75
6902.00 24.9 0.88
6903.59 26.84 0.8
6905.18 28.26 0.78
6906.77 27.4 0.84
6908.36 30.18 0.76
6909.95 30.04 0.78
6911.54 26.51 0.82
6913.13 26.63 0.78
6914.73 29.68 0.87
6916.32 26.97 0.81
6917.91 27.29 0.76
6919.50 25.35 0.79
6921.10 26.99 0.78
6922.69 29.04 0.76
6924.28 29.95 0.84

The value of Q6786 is 0.94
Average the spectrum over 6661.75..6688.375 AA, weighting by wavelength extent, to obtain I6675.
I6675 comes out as 30.4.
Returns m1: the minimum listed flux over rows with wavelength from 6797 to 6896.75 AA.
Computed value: 22.71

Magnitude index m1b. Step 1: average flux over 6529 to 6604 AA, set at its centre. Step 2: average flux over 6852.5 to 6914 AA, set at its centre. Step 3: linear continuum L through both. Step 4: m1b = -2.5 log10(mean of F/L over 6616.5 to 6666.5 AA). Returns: -0.04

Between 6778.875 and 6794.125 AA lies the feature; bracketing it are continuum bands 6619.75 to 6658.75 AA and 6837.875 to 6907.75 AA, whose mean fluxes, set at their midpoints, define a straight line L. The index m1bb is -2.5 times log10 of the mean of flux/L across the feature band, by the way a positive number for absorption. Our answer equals 0.02 mag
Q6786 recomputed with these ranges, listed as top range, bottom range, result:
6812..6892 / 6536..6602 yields 0.90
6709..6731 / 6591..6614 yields 0.92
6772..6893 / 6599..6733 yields 0.92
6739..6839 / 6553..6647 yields 0.92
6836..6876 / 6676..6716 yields 0.91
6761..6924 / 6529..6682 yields 0.91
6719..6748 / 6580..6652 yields 0.92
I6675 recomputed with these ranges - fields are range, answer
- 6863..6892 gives 26.5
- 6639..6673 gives 31.6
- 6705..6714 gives 30.8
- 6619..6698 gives 31.3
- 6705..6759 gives 28.9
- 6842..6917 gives 26.9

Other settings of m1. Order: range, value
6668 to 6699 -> 27.3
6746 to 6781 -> 27.02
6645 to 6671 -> 28.12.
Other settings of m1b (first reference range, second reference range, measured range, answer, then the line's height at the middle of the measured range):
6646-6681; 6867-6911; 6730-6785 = 0.022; 29.4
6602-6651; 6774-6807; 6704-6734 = 0.029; 30.1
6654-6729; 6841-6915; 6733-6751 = 0.025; 29.2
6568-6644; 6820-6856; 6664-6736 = 0.012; 30.2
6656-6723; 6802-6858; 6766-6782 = -0.029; 28.3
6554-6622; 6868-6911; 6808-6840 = 0.036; 28.2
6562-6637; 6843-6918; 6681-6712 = 0.004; 30.4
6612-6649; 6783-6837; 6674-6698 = 0.035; 31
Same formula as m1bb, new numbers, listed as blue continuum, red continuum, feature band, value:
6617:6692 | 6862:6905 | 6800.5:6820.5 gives 0.02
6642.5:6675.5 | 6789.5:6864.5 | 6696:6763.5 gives 0.01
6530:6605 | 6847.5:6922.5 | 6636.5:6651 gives -0.05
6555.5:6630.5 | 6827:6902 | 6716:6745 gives 0.03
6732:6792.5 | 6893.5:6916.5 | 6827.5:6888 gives 0.07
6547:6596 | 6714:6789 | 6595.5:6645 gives -0.06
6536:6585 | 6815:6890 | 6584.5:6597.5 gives -0.02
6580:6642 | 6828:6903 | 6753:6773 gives 0.01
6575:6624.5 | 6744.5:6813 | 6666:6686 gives 0.02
